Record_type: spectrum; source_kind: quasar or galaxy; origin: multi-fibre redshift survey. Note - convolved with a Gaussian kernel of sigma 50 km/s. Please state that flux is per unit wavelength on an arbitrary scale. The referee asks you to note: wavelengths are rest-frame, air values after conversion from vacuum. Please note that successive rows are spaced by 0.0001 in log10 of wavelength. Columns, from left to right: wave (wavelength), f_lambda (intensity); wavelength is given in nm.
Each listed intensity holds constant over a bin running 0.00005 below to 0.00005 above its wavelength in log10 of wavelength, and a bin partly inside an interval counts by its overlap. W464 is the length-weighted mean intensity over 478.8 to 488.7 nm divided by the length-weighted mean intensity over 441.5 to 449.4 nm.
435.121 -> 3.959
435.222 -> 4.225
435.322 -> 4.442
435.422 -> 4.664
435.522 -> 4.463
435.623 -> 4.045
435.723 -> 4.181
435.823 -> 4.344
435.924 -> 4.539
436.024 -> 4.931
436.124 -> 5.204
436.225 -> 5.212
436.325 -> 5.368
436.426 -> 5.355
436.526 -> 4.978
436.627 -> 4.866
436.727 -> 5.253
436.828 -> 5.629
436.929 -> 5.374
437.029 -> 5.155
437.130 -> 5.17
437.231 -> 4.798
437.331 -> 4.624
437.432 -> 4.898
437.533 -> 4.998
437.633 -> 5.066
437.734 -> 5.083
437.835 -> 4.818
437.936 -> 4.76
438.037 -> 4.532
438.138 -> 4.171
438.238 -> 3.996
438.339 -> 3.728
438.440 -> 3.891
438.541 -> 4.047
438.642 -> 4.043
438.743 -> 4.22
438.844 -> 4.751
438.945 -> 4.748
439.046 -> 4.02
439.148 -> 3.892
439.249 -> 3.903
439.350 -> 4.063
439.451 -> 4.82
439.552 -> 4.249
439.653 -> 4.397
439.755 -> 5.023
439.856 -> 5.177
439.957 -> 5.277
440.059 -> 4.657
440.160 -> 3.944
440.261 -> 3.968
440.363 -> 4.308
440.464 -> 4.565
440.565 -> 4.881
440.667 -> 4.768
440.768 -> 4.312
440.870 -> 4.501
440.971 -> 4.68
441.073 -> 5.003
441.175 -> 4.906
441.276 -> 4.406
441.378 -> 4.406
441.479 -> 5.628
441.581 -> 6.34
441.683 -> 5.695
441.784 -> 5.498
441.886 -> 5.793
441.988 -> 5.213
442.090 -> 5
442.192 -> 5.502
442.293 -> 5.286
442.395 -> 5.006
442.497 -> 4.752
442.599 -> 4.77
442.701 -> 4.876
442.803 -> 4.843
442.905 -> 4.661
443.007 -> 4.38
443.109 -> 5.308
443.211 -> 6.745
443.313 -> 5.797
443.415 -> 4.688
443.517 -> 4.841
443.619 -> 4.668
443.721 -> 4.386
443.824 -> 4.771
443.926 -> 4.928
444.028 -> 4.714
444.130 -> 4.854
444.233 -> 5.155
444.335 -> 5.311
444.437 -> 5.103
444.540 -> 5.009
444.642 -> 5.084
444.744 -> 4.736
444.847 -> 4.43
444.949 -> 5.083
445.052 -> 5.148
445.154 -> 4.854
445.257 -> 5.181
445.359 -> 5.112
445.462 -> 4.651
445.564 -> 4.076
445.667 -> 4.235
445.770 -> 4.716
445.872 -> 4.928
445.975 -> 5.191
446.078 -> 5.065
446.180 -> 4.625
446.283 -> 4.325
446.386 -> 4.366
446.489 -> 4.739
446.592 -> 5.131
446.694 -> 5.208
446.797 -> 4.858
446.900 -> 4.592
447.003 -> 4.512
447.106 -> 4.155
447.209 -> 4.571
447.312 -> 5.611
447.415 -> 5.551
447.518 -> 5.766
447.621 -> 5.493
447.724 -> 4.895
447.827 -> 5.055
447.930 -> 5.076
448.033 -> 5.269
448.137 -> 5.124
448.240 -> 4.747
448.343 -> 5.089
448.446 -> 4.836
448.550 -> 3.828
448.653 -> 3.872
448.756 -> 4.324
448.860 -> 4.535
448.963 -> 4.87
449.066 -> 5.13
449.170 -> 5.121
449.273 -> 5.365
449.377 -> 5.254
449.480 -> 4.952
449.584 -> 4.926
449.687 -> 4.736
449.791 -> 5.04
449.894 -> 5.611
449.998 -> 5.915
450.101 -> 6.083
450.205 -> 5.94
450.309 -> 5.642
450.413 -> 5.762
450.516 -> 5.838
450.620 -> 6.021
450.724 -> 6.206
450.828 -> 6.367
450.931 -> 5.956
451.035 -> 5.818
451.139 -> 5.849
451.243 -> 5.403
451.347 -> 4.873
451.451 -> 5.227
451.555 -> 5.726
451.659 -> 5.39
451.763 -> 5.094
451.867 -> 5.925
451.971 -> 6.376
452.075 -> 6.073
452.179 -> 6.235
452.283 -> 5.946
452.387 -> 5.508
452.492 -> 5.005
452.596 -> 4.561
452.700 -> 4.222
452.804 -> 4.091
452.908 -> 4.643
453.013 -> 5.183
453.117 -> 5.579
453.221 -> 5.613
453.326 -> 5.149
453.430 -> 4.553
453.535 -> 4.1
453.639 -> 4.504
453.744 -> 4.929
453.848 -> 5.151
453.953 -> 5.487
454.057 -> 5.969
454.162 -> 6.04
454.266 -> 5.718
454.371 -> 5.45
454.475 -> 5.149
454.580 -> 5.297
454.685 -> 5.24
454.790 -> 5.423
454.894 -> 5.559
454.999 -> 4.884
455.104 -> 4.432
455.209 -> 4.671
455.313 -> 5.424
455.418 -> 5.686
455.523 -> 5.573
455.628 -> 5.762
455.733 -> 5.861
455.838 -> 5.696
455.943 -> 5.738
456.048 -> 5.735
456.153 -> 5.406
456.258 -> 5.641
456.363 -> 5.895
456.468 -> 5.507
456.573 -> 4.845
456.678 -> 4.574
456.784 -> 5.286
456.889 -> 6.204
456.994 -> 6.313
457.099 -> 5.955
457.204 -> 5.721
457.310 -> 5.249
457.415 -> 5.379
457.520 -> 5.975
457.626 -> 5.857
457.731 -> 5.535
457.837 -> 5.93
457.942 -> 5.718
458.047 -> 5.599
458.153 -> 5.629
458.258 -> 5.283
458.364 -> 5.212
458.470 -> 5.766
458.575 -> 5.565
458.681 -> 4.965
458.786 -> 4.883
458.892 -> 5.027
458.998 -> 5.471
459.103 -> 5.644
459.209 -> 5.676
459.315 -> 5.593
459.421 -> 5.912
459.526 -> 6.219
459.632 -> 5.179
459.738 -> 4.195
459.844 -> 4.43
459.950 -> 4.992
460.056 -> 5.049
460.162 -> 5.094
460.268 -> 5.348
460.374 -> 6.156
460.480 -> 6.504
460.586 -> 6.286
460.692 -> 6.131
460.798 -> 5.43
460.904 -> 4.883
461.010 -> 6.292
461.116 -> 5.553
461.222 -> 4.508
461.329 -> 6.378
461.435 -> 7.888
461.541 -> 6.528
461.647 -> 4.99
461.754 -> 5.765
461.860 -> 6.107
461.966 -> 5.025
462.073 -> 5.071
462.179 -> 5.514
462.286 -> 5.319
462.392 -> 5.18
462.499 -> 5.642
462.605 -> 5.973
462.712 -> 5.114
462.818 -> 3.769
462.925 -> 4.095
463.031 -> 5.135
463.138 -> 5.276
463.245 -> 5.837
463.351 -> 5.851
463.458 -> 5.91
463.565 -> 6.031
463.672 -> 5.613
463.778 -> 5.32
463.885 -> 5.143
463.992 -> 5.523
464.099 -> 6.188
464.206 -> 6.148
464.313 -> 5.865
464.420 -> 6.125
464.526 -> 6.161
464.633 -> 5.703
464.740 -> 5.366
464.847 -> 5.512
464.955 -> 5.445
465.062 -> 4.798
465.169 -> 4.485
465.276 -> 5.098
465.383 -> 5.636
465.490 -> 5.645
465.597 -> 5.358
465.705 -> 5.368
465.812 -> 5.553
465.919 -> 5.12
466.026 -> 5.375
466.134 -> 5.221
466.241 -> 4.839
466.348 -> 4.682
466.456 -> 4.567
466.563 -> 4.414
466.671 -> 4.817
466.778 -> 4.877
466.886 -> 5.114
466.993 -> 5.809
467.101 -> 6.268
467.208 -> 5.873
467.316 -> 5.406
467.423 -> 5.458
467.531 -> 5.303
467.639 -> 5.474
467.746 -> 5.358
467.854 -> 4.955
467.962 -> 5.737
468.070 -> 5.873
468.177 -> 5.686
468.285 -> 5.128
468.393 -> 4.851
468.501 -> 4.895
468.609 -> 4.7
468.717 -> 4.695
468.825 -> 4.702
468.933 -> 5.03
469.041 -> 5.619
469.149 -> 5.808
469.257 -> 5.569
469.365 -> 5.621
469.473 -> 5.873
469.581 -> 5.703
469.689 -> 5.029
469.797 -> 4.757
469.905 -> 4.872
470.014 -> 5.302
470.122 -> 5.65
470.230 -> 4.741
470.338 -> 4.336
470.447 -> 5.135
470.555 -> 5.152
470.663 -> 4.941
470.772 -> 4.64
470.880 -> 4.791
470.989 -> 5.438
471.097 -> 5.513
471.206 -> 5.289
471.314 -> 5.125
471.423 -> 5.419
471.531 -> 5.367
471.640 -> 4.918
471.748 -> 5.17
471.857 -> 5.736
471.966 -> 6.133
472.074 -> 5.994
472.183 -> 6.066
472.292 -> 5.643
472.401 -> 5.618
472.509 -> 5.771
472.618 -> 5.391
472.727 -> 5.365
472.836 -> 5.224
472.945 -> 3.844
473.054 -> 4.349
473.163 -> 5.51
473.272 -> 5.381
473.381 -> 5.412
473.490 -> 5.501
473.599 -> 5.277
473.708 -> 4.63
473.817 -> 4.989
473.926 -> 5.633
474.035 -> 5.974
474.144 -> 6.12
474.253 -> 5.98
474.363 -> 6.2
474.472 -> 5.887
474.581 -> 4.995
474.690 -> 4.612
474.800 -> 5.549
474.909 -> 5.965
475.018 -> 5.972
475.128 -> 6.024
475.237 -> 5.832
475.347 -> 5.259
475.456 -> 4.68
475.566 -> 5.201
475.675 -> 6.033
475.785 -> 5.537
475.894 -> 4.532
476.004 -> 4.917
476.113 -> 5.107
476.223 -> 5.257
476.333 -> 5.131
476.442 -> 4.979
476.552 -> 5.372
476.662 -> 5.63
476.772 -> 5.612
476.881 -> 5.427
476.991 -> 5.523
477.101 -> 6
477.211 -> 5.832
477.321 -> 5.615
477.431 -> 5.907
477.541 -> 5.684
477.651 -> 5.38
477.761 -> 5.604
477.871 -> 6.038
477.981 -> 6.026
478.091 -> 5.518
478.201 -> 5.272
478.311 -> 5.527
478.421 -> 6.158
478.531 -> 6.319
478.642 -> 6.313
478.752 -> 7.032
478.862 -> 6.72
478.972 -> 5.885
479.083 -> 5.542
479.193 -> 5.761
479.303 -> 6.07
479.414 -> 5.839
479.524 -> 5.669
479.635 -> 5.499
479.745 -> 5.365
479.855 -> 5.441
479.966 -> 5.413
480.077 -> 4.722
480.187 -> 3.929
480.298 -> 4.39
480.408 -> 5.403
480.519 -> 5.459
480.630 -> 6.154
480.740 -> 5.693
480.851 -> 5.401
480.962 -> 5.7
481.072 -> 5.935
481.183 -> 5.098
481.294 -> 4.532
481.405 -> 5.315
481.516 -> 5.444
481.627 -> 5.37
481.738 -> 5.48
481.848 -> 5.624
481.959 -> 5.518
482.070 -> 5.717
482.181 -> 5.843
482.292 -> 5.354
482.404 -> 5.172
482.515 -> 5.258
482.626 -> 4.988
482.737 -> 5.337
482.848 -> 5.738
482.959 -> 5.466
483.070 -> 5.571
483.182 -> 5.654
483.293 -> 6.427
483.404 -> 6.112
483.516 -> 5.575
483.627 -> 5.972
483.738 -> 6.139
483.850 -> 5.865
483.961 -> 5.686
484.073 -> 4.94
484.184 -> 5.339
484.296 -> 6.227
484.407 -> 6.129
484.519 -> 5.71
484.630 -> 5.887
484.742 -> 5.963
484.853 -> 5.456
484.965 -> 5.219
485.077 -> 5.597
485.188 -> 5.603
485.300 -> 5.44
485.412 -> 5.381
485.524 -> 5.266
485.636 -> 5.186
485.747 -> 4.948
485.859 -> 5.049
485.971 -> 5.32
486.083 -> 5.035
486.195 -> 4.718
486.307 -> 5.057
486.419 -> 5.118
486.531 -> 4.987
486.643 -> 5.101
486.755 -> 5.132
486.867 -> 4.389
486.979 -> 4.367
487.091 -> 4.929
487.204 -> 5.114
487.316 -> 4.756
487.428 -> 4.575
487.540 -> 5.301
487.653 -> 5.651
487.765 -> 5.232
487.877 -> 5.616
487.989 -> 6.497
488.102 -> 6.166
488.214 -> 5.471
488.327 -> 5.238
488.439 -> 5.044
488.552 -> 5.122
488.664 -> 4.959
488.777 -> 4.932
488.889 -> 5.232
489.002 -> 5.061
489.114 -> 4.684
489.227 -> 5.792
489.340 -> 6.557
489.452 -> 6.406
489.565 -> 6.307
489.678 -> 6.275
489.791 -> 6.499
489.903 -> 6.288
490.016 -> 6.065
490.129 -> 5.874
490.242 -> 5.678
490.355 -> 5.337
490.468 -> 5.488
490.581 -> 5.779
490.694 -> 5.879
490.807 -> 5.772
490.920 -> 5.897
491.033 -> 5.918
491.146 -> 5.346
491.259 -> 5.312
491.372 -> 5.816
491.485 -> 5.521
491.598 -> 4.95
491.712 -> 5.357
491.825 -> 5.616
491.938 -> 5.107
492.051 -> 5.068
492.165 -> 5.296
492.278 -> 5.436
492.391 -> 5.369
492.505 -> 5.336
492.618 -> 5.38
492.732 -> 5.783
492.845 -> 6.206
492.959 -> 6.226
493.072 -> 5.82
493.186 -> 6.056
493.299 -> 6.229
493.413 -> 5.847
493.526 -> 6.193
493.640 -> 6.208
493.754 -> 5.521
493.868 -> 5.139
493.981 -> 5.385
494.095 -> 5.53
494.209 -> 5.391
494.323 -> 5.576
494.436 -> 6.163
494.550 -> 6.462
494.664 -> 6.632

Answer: 1.09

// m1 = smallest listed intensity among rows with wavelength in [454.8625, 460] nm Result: 4.195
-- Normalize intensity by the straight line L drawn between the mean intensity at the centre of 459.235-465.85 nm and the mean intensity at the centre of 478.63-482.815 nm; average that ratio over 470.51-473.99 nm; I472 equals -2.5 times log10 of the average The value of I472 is 0.04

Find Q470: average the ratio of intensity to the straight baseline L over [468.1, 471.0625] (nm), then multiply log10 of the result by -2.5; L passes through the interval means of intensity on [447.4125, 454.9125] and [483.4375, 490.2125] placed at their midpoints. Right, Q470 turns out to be 0.05 mag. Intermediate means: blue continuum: 5.29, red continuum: 5.46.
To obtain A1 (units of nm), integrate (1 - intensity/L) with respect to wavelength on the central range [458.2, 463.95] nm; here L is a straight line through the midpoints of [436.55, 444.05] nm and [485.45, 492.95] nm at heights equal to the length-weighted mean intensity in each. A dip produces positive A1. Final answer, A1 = -0.47 nm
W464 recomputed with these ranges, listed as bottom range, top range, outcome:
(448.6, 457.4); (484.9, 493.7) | 1.02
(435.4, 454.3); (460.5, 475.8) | 1.08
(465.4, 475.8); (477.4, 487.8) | 1.03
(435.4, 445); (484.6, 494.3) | 1.14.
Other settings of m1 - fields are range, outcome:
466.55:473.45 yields 3.844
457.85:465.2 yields 3.769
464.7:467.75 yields 4.414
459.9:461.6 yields 4.508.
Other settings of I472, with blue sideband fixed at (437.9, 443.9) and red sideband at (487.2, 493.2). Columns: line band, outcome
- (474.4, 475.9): -0.03 mag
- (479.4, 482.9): 0.01 mag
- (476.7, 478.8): -0.09 mag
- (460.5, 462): -0.16 mag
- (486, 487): 0.13 mag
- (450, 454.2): -0.11 mag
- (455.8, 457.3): -0.12 mag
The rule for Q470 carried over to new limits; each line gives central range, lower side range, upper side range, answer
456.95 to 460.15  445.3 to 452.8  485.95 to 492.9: -0.046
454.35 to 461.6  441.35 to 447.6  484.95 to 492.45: -0.084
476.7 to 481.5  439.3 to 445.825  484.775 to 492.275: -0.062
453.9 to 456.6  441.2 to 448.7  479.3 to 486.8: -0.078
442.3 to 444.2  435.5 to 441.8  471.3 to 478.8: -0.032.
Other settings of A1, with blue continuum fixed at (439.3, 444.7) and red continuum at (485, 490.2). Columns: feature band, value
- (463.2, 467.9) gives -0.24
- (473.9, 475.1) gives -0.11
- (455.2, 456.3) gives -0.12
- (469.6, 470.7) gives 0.04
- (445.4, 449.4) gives 0.11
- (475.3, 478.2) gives -0.10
